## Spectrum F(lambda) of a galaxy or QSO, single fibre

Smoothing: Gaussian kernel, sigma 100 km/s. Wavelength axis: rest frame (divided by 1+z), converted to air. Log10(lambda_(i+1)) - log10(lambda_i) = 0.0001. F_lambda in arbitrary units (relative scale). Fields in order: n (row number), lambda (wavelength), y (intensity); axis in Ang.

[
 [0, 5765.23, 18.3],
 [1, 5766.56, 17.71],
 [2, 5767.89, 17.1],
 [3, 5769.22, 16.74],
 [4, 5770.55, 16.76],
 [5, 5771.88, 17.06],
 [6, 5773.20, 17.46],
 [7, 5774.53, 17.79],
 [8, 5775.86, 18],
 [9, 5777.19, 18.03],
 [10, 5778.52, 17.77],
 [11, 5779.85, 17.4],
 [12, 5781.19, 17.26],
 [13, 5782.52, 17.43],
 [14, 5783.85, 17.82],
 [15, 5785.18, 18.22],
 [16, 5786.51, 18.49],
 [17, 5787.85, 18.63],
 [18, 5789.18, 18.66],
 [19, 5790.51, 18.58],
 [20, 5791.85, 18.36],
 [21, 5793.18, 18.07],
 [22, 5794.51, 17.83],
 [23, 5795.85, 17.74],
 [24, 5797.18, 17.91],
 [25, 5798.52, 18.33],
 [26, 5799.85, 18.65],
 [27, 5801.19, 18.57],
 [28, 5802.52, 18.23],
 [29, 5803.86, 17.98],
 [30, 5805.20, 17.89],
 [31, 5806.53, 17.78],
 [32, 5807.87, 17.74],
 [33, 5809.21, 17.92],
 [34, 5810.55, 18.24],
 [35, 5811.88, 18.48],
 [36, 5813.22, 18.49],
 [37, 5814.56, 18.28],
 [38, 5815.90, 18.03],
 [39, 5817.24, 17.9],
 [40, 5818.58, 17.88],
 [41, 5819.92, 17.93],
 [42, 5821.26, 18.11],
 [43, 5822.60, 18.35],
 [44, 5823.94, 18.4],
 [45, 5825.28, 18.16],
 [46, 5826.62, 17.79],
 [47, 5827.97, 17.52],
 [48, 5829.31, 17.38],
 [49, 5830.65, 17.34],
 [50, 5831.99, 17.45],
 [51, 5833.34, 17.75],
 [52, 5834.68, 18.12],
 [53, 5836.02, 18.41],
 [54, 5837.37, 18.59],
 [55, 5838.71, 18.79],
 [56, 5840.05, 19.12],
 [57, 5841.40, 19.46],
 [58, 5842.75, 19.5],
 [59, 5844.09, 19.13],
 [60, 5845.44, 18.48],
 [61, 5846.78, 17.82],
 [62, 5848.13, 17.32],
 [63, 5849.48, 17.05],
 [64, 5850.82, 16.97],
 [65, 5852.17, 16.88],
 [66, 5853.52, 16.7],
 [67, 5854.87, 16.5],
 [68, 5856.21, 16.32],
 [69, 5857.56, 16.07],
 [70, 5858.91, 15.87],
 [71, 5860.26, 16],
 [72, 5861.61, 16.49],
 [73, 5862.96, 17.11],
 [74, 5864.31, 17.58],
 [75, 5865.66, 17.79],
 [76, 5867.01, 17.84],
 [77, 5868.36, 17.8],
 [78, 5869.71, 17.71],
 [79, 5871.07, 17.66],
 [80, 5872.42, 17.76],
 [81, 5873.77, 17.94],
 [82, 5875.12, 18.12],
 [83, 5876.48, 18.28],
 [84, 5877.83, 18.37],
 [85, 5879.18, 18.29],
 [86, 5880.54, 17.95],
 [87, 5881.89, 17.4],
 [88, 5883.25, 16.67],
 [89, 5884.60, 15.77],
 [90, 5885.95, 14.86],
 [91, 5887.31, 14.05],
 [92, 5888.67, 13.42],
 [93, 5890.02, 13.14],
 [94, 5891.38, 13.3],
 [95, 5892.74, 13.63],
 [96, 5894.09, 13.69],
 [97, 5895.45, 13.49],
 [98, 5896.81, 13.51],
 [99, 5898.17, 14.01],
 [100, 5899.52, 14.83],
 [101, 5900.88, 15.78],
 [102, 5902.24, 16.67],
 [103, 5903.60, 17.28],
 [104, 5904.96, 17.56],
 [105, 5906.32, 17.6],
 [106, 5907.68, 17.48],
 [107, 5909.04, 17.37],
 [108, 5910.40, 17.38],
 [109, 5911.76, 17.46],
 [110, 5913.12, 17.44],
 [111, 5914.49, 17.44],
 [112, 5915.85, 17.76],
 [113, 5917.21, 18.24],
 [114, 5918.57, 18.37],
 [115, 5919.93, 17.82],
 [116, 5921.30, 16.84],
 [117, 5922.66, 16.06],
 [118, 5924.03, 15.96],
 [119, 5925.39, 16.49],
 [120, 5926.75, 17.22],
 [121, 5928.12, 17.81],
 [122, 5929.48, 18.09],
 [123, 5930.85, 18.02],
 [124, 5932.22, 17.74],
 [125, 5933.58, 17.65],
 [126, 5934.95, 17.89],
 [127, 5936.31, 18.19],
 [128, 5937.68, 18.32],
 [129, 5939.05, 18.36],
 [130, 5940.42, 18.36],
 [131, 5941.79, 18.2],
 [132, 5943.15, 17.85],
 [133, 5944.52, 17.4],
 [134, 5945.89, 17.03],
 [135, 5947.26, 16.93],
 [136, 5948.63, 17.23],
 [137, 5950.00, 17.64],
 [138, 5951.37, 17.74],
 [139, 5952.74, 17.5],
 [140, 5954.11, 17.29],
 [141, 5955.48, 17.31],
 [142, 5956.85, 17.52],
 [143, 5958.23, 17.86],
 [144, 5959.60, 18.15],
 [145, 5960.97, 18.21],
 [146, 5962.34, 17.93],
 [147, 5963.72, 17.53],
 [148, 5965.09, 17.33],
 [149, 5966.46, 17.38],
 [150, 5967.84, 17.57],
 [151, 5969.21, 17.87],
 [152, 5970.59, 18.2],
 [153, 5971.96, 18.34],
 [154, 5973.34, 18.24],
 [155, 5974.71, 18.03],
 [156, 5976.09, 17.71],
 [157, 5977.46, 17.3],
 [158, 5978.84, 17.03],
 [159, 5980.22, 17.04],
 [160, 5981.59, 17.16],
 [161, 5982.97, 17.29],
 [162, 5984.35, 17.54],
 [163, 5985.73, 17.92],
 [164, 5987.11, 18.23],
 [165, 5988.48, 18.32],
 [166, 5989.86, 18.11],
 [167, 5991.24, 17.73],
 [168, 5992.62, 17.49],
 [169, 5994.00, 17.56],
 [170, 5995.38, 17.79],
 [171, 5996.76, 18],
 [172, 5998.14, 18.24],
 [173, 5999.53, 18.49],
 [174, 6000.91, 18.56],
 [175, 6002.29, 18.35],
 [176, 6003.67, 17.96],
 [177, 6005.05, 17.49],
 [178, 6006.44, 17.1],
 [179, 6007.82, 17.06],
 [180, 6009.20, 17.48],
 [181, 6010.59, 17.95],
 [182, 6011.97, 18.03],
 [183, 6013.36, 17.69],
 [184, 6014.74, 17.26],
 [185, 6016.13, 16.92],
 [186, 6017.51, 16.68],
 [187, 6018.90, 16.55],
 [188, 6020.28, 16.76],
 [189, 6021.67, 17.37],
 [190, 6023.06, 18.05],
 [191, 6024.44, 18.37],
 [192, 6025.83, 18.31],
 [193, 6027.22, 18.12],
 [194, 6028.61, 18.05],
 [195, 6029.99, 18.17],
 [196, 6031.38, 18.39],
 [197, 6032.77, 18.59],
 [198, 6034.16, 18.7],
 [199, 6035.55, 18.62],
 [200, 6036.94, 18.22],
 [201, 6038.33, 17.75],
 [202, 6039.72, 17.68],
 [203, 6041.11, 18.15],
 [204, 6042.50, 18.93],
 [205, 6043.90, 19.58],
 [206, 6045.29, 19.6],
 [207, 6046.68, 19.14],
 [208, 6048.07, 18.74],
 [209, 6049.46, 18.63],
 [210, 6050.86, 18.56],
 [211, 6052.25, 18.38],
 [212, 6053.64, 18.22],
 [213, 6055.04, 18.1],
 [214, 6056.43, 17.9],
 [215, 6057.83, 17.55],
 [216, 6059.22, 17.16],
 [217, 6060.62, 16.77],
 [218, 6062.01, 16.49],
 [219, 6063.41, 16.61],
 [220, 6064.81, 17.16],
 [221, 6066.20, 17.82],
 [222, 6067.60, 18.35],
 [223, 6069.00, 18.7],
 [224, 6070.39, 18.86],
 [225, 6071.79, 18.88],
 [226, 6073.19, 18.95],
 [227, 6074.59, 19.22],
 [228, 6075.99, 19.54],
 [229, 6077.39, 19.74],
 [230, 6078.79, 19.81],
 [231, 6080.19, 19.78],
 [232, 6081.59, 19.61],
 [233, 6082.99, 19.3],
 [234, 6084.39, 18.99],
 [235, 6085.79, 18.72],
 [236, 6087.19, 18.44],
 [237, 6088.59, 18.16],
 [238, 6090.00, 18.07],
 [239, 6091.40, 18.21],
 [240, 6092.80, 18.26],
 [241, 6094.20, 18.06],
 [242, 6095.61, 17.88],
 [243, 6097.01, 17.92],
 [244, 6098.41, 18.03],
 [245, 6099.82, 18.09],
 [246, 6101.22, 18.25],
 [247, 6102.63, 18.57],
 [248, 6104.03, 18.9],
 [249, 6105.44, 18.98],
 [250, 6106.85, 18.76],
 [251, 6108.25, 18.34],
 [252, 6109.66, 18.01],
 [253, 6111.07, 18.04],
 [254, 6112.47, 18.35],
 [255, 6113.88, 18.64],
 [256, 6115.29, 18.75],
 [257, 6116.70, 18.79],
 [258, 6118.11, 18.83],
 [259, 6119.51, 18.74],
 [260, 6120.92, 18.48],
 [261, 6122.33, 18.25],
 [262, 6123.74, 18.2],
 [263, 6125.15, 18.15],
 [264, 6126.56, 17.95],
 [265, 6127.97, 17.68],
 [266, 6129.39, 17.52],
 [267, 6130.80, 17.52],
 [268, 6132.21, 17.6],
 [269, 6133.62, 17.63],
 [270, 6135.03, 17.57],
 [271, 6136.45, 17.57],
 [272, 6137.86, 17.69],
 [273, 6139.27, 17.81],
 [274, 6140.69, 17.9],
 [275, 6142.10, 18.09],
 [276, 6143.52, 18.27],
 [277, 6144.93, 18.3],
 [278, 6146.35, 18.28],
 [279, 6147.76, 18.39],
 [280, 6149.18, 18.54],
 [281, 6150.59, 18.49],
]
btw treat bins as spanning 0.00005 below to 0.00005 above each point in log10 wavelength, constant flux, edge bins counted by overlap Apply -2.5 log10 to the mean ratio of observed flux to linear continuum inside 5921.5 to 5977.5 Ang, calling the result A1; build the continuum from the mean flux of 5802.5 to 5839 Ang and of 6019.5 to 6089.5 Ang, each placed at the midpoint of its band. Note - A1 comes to 0.04 mag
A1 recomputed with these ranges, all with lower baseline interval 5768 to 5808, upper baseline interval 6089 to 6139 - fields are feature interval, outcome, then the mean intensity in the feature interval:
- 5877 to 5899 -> 0.19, 15.1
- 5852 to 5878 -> 0.05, 17.2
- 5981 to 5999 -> 0.02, 17.8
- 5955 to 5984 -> 0.02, 17.7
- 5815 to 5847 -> -0.02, 18.2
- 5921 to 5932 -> 0.06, 17.1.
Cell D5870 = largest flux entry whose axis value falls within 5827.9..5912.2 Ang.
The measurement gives 19.5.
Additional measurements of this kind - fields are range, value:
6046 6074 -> 19.14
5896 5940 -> 18.37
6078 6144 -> 19.81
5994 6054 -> 19.6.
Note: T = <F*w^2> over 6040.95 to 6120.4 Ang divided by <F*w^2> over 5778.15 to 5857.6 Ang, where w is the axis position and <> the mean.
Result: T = 1.1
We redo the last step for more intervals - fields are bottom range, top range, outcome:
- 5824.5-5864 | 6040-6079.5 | 1.12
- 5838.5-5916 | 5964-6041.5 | 1.11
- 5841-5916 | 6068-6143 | 1.19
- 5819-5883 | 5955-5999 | 1.05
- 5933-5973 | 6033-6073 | 1.06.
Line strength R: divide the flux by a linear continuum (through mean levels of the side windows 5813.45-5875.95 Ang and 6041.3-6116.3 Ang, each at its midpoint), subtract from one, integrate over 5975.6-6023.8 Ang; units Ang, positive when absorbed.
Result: 1.6 Ang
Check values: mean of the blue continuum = 17.7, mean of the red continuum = 18.5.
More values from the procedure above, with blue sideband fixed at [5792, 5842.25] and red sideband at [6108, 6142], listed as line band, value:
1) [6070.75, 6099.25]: -1.1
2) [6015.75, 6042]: 0.3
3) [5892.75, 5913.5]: 2.4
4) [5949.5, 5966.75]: 0.4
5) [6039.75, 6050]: -0.5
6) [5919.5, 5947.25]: 0.9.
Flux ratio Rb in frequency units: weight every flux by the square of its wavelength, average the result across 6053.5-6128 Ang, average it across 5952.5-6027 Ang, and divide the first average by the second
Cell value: 1.07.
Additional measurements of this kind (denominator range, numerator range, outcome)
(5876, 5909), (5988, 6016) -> 1.17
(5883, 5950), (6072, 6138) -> 1.18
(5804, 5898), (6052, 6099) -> 1.15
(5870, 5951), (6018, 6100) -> 1.14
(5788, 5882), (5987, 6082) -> 1.08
